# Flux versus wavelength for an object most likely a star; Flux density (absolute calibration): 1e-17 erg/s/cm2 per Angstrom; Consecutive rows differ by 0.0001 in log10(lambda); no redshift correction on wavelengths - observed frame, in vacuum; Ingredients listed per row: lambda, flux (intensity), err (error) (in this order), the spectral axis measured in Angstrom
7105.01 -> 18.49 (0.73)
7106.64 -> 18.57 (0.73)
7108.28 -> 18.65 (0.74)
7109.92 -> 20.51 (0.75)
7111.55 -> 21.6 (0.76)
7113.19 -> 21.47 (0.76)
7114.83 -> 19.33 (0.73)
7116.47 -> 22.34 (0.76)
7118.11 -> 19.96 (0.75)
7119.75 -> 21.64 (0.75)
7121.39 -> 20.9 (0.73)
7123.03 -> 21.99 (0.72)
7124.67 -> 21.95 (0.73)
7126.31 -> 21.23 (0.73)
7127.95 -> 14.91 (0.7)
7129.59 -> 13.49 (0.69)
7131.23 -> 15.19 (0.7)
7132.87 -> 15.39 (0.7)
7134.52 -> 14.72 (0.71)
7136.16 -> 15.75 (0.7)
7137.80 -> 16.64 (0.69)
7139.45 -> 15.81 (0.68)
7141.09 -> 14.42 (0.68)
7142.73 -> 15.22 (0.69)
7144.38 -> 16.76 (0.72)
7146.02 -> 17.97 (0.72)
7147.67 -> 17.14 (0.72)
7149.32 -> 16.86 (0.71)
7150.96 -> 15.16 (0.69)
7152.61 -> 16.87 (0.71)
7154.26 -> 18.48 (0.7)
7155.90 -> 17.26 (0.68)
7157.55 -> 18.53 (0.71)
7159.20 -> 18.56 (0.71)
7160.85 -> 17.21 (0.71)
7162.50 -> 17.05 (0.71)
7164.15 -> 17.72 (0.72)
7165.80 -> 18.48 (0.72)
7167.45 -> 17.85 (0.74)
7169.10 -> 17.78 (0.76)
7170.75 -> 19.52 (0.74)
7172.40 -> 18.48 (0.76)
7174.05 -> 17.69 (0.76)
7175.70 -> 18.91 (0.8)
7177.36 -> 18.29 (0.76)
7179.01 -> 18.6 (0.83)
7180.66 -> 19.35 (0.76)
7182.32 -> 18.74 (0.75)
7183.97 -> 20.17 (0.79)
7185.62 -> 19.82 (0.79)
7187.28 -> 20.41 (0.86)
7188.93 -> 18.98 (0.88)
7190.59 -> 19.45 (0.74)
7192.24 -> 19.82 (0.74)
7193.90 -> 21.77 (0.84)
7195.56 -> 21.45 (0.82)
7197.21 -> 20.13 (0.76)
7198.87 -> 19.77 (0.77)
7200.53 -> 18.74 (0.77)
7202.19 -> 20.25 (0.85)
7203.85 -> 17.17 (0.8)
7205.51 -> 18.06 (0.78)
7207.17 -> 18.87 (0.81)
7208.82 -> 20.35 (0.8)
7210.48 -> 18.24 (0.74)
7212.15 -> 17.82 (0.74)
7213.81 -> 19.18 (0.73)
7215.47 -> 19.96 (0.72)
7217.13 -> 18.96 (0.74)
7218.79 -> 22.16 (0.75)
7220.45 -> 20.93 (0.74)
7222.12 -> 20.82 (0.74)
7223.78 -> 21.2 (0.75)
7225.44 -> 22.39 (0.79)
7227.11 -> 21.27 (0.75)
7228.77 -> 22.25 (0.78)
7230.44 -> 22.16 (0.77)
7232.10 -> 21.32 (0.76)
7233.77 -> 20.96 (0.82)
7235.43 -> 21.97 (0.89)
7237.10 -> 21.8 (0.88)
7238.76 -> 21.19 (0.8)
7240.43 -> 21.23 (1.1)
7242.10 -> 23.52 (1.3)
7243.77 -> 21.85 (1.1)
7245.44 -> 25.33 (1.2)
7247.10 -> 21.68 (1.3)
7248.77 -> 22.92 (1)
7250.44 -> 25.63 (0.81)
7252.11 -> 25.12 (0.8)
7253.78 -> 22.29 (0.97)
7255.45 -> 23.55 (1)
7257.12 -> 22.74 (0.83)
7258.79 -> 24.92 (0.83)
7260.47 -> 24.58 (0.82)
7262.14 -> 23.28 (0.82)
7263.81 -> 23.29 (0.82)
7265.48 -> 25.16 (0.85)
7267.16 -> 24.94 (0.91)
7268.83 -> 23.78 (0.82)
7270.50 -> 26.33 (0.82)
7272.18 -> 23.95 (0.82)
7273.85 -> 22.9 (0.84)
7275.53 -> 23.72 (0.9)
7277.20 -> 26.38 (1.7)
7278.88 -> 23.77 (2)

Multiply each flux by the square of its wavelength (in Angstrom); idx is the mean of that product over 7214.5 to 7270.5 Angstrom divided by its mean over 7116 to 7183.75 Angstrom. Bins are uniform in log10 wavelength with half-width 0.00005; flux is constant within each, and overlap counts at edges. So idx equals 1.30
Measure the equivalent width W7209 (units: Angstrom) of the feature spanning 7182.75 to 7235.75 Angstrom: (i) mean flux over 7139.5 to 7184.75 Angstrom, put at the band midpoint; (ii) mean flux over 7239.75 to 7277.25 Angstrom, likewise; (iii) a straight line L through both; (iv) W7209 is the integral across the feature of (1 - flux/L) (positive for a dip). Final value 1.3 Angstrom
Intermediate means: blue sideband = 17.7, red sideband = 23.8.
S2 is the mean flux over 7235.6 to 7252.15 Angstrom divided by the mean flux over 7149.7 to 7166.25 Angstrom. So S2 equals 1.3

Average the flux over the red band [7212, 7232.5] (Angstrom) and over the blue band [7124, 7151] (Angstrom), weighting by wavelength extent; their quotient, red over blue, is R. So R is 1.3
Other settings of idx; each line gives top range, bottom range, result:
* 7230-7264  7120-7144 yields 1.39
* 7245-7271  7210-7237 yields 1.17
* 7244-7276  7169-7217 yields 1.27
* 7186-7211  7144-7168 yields 1.13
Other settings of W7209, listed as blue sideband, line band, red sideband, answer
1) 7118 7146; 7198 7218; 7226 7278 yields 2.0 Angstrom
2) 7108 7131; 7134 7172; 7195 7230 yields 5.5 Angstrom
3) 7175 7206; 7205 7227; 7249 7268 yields 1.3 Angstrom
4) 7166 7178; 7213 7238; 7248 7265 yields 0.8 Angstrom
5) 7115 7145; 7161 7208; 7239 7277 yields 2.9 Angstrom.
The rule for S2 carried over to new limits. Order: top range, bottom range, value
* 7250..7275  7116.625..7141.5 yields 1.36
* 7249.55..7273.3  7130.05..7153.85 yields 1.51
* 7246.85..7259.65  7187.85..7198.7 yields 1.17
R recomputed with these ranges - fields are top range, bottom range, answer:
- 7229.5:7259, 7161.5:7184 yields 1.24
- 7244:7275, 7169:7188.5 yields 1.26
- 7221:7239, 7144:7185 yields 1.20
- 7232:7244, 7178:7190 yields 1.12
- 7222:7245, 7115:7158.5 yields 1.24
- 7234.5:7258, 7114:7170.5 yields 1.30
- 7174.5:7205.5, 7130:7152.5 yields 1.22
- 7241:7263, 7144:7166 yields 1.36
